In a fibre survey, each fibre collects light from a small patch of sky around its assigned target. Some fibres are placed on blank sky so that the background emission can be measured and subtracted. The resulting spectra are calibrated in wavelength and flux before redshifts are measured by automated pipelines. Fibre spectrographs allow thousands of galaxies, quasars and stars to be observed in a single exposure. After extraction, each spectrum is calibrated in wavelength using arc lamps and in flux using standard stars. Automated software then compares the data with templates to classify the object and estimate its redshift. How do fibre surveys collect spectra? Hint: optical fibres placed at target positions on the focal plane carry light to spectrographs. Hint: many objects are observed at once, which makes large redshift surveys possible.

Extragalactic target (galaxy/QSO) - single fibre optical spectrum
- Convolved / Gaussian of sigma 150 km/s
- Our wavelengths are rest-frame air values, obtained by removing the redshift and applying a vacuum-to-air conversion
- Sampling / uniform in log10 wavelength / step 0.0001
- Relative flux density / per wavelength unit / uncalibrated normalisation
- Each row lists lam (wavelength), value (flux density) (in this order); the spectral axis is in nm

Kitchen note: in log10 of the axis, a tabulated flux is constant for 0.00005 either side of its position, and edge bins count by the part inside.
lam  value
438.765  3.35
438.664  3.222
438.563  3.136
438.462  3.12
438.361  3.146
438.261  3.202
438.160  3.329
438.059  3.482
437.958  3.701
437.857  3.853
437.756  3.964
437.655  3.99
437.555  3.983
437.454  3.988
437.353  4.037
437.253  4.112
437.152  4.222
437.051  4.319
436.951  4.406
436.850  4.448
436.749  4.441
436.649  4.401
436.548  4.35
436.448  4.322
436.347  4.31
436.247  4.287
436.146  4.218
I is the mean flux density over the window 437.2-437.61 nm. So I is 4.04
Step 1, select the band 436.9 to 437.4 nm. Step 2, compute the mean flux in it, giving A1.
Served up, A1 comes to 4.22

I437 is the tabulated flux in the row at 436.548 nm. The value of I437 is 4.35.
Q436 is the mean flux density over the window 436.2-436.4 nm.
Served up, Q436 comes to 4.3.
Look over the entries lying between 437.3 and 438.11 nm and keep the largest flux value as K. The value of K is 4.037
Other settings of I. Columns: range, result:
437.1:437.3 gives 4.15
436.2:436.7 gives 4.34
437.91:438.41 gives 3.37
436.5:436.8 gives 4.39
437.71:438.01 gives 3.83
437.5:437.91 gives 3.95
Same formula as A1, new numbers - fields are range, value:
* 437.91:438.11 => 3.58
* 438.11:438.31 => 3.26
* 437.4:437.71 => 3.99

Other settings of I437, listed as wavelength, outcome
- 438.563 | 3.136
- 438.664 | 3.222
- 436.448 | 4.322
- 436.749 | 4.441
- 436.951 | 4.406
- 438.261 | 3.202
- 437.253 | 4.112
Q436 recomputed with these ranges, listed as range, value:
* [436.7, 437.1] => 4.4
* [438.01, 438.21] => 3.4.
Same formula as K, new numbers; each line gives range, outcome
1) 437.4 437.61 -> 3.988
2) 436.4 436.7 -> 4.401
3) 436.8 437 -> 4.448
